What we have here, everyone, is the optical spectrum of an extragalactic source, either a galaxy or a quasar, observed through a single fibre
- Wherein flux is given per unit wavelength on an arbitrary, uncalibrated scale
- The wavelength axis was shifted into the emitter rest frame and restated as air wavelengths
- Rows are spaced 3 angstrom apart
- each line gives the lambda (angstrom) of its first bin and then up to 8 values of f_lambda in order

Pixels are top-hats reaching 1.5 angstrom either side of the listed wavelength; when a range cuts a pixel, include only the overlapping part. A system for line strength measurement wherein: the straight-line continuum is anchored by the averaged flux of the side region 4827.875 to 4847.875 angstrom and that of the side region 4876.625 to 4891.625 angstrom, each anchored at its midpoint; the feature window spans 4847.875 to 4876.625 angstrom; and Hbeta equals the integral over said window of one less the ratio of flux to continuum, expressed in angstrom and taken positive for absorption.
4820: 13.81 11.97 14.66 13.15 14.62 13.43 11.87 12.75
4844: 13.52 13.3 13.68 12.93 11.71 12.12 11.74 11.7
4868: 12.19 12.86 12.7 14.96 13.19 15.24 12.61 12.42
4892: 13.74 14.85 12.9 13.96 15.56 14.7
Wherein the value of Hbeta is 1.9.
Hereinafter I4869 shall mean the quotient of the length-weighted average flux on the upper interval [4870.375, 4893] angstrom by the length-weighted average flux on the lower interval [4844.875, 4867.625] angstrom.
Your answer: 1.08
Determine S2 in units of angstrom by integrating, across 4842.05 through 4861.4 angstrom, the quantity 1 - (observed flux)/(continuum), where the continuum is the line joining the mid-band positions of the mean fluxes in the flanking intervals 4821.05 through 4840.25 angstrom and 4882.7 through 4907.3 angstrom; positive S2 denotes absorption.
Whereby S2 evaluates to 0.9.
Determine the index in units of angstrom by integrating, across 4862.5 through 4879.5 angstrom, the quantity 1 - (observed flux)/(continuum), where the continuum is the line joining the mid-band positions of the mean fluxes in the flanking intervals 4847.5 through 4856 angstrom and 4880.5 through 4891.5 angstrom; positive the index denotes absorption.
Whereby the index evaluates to 0.5 angstrom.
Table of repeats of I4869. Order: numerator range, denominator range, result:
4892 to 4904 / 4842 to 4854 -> 1.06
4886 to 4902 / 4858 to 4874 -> 1.11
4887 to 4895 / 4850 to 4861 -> 1.08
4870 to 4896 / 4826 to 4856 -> 1.03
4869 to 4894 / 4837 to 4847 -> 1.05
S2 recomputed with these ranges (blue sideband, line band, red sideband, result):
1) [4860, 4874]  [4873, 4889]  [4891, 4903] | -0.8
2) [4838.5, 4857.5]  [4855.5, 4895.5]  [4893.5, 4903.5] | 1.7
